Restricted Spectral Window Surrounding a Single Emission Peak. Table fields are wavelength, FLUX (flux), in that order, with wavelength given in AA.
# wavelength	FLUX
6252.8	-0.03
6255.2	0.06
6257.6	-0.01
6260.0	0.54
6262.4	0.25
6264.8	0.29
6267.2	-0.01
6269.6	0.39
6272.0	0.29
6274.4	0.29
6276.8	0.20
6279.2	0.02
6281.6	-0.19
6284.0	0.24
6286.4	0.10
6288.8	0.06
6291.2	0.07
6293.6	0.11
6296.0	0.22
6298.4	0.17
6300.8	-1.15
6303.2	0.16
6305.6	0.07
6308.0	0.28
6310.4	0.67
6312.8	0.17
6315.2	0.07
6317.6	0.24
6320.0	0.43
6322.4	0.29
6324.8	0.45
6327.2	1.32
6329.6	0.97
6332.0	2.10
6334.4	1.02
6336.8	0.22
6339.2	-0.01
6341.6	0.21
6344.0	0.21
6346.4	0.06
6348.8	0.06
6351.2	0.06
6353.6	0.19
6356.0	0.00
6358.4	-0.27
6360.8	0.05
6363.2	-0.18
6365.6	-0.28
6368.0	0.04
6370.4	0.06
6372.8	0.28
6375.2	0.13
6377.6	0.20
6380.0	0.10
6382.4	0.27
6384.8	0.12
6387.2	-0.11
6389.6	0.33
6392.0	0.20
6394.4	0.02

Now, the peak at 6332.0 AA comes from [O II]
